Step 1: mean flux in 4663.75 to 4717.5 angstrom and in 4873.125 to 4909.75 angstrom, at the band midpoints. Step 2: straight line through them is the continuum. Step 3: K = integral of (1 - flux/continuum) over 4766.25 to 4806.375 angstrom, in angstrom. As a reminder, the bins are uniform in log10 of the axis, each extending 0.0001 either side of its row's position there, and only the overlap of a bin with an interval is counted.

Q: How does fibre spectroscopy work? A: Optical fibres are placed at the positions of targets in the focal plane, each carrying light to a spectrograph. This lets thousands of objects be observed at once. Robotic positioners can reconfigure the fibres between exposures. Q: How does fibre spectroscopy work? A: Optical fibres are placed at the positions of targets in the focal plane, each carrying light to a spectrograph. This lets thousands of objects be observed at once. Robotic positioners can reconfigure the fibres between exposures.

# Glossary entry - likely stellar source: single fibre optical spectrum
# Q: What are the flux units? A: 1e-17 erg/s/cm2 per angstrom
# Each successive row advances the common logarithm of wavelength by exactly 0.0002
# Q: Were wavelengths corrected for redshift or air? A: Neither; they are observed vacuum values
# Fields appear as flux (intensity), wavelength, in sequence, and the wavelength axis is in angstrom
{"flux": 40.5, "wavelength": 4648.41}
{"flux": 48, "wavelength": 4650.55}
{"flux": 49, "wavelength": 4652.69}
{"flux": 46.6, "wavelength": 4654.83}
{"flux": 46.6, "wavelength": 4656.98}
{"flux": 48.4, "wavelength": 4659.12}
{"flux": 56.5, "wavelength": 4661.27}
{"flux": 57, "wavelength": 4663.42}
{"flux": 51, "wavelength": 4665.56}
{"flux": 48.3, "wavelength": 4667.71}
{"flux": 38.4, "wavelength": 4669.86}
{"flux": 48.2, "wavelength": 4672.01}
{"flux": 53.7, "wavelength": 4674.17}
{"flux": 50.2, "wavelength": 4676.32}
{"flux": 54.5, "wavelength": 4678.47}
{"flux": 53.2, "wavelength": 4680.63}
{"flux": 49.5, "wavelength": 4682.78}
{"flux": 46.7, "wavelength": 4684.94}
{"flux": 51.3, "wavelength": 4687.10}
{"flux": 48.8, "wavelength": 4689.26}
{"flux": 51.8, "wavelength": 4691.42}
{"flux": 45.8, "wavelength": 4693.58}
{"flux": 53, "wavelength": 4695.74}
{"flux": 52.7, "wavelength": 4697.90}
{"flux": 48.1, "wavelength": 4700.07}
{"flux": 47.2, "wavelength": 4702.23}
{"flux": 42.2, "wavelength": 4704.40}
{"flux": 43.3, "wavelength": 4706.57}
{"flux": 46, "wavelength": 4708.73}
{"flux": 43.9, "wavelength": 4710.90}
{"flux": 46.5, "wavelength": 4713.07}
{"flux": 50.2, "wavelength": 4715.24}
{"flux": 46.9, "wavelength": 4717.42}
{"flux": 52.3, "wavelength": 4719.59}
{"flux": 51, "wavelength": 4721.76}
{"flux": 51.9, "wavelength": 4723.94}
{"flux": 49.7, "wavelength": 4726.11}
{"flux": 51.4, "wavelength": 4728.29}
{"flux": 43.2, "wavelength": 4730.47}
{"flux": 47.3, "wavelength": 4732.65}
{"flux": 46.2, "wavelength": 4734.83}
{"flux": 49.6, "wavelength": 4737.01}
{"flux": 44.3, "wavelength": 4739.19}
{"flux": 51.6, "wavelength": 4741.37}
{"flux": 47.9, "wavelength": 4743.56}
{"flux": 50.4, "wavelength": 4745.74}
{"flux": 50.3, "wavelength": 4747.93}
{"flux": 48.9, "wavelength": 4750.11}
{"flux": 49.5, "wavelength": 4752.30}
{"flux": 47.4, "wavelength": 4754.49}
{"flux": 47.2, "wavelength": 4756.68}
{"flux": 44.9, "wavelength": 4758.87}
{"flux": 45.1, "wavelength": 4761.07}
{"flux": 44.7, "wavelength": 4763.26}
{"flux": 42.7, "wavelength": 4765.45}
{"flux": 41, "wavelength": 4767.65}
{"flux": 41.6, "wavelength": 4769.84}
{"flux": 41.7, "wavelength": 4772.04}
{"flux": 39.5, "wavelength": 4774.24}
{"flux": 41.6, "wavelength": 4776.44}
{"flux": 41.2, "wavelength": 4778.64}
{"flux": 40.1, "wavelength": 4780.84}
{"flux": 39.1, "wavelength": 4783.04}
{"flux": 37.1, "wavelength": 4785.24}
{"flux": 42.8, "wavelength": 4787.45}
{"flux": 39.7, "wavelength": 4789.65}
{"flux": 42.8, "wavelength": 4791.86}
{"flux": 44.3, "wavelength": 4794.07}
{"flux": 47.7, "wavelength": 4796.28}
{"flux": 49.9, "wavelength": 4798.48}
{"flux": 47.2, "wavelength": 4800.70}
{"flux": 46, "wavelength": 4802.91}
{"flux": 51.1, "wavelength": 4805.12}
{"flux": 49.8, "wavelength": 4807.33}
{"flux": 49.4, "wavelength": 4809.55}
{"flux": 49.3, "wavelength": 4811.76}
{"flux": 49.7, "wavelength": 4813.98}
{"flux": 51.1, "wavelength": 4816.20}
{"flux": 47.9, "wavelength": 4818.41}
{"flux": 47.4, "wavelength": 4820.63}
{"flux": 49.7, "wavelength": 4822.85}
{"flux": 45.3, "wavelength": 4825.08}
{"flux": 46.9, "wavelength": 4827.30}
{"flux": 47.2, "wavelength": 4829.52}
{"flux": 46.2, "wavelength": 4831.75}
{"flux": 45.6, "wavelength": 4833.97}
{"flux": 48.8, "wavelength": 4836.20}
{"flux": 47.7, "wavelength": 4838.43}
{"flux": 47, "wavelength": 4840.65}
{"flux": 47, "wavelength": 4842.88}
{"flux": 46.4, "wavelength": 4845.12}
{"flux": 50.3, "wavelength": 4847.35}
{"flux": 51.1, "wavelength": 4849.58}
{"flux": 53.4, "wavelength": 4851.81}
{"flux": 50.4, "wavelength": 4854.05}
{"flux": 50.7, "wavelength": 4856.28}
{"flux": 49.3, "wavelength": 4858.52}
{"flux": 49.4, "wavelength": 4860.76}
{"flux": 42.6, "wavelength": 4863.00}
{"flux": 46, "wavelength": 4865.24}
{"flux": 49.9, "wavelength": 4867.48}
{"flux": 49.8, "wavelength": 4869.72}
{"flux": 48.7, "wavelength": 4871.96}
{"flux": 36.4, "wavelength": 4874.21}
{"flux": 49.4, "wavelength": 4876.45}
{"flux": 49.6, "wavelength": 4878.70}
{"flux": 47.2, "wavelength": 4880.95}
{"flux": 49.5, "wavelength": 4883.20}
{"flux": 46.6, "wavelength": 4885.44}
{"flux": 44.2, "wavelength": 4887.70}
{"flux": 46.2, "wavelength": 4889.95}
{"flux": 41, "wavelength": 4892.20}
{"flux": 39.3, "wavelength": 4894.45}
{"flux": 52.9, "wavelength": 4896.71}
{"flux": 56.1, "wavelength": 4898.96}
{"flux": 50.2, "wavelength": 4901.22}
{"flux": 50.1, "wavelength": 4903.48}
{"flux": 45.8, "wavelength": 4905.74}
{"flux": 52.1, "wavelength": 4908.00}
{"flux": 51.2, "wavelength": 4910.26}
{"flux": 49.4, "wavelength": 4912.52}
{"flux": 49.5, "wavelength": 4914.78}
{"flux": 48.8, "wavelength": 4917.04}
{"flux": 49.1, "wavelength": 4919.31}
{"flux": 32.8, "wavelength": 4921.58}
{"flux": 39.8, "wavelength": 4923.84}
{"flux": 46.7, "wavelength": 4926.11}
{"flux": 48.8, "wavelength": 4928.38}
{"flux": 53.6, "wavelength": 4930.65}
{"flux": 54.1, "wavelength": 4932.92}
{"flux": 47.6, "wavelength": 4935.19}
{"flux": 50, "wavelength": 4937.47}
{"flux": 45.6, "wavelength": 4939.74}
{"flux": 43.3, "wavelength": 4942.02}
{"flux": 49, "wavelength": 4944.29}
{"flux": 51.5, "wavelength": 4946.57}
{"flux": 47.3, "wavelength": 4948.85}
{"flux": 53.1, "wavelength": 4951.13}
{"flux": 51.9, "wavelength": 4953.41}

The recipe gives 4.1 angstrom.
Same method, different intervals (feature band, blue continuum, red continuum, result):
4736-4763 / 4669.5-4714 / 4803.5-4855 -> 0.31 angstrom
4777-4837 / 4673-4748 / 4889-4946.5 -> 2.95 angstrom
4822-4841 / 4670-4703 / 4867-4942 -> 0.49 angstrom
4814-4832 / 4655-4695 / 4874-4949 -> 0.22 angstrom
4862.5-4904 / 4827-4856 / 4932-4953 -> 1.31 angstrom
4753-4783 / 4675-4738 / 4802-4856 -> 3.55 angstrom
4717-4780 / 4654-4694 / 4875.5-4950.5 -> 3.48 angstrom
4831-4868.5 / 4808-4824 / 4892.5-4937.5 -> 0.39 angstrom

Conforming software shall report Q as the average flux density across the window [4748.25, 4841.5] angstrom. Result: 45.6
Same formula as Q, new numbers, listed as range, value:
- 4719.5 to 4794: 45.3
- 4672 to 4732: 49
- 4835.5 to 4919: 48.2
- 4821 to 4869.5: 48.2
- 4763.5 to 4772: 42.1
